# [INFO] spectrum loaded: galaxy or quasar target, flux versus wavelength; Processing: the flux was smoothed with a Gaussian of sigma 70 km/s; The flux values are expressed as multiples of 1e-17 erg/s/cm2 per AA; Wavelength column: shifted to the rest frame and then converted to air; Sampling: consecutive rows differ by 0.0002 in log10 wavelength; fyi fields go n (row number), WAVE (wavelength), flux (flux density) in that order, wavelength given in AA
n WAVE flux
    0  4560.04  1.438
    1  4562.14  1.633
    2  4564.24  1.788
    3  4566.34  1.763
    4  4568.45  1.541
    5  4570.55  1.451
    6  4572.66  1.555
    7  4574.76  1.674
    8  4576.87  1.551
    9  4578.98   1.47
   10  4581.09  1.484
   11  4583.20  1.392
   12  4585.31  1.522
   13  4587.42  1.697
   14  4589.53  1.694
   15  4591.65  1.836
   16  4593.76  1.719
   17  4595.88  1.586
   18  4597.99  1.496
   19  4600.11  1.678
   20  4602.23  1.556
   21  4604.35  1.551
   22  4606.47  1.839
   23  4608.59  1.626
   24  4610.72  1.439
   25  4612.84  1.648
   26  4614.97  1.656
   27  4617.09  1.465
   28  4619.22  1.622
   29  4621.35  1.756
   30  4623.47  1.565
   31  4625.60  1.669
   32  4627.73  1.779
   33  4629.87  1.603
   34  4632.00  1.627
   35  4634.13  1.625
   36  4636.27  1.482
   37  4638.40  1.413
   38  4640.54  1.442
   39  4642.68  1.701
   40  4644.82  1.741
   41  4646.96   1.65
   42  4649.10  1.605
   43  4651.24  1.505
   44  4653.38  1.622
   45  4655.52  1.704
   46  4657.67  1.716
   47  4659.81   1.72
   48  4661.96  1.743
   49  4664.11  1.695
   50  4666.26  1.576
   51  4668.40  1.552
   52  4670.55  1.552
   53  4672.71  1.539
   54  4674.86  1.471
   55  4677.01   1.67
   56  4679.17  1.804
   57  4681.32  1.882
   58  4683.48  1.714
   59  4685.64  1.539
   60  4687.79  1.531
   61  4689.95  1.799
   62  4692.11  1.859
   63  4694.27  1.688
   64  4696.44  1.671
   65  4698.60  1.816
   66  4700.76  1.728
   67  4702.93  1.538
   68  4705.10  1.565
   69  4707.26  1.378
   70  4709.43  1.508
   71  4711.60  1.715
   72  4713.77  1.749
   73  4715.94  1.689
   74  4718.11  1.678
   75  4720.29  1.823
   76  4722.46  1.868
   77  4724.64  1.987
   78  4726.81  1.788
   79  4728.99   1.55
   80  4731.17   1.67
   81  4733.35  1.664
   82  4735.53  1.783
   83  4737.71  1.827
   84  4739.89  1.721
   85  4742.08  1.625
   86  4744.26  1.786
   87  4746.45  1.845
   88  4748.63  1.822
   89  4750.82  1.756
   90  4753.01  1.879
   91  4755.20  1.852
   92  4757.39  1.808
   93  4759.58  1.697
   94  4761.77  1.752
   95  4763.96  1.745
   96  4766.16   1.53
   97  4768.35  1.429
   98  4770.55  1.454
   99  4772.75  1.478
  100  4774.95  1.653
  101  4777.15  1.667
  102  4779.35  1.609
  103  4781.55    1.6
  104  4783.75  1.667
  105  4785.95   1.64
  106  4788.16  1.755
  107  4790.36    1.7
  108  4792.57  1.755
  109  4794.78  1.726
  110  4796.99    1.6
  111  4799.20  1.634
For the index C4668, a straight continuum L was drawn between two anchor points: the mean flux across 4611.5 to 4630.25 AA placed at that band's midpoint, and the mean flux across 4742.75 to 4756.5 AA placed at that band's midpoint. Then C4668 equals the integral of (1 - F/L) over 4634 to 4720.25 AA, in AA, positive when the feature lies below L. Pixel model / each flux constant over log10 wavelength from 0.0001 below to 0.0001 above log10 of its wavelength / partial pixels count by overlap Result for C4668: 3.75 AA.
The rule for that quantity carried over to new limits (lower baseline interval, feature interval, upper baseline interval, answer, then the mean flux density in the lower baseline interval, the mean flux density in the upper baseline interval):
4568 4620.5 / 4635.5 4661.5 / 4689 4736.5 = 0.5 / 1.59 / 1.7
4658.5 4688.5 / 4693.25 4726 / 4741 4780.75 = -0.6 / 1.64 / 1.69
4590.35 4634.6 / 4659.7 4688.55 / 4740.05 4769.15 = 0.7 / 1.64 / 1.74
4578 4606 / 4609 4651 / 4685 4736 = 0.6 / 1.6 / 1.69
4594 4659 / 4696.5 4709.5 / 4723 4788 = 0.5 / 1.61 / 1.7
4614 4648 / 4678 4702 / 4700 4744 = -0.9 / 1.61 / 1.69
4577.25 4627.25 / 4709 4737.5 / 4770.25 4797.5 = -1.8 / 1.61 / 1.64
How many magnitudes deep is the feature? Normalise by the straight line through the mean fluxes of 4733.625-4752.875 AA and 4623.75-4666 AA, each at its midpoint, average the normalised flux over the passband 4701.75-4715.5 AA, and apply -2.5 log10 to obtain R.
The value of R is 0.09 mag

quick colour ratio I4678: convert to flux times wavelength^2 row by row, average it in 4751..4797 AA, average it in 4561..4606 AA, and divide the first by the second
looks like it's 1.1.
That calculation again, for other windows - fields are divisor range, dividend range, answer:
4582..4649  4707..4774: 1.12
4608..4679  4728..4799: 1.10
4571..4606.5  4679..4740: 1.13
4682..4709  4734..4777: 1.06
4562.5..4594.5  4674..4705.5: 1.10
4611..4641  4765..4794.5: 1.08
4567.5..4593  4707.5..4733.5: 1.16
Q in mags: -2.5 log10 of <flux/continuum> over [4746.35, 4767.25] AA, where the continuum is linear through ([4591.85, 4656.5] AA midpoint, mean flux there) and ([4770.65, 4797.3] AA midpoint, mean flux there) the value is -0.08 mag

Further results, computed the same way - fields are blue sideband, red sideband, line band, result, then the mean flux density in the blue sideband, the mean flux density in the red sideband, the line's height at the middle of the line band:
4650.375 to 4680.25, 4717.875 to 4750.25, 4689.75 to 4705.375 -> -0.009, 1.63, 1.76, 1.7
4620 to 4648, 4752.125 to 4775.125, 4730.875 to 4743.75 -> -0.045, 1.62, 1.66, 1.65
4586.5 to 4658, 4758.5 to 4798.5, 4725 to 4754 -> -0.076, 1.63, 1.64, 1.63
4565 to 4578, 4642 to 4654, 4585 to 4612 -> -0.020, 1.59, 1.64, 1.61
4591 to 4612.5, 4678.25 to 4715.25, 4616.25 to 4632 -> 0.001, 1.63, 1.68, 1.64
